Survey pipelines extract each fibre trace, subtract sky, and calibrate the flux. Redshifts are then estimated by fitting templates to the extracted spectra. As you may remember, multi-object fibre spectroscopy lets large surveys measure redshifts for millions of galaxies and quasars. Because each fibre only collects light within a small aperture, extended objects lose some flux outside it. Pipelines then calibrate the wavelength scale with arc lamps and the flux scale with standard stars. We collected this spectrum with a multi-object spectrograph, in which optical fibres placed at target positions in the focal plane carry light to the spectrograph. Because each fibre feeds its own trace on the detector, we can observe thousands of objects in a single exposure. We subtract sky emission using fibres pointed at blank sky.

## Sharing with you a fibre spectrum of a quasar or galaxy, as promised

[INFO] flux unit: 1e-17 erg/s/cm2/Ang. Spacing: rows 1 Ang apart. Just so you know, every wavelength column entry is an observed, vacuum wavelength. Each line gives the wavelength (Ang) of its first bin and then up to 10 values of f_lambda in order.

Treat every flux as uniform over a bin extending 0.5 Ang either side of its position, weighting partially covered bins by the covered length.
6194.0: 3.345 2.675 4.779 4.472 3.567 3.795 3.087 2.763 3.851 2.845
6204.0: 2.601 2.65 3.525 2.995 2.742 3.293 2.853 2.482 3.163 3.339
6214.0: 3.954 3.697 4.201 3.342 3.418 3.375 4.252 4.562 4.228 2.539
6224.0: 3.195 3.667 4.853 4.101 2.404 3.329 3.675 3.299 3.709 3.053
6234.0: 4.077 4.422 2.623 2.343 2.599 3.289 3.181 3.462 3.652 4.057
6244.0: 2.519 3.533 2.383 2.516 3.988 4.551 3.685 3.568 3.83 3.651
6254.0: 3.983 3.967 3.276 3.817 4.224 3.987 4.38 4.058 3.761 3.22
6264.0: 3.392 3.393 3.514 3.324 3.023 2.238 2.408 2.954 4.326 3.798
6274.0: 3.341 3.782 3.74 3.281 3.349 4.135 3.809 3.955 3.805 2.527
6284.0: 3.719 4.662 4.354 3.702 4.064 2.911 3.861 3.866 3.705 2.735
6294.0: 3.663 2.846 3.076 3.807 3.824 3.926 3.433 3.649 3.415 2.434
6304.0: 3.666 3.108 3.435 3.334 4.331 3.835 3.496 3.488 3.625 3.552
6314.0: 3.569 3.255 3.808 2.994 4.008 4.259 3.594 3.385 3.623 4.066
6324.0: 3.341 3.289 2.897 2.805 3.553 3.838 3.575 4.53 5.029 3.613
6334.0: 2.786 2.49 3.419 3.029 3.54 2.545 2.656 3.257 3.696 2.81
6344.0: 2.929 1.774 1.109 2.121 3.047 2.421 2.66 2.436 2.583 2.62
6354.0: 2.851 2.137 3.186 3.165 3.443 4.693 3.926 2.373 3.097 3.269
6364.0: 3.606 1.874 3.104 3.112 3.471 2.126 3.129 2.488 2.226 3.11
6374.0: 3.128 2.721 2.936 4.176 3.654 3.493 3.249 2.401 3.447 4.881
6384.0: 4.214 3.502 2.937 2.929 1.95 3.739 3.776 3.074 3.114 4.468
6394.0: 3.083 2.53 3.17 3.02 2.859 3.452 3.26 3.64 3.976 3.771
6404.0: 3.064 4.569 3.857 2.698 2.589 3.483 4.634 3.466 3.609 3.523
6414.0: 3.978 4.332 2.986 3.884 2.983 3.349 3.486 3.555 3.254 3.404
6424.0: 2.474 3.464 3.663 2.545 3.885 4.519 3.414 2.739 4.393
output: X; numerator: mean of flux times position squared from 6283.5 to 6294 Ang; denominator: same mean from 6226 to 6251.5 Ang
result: 1.12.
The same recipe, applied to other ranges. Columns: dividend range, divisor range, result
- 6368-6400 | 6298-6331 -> 0.92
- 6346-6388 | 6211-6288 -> 0.89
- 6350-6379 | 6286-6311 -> 0.88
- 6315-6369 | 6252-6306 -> 0.90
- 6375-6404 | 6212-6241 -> 1.01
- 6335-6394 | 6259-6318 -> 0.88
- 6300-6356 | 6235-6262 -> 0.94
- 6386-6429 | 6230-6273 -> 1.03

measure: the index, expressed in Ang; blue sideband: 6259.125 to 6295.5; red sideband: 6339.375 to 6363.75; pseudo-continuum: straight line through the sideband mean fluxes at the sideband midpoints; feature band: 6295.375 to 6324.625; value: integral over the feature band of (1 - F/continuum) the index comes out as -2.9 Ang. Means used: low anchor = 3.55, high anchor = 2.85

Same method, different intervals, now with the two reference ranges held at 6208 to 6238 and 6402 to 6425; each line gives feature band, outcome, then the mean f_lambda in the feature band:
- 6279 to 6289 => -0.9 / 3.81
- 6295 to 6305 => 0.2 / 3.42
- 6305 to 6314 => -0.3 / 3.6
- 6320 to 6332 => -0.4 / 3.6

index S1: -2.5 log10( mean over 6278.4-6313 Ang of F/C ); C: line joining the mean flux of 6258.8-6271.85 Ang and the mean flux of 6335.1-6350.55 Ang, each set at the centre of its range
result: -0.15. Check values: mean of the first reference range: 3.37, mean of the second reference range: 2.73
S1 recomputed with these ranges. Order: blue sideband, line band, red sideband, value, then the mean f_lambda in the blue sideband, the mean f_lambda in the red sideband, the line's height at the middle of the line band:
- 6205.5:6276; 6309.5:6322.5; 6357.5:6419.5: -0.06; 3.48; 3.33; 3.4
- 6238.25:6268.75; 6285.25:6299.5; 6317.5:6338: -0.02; 3.55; 3.56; 3.56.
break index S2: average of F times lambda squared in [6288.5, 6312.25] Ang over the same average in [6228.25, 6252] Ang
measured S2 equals 1.05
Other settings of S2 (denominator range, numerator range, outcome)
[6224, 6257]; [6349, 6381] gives 0.90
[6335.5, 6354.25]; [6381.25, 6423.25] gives 1.30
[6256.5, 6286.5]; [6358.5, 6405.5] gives 0.94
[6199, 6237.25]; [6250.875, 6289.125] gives 1.09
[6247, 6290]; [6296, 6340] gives 0.98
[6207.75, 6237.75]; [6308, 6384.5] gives 0.96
